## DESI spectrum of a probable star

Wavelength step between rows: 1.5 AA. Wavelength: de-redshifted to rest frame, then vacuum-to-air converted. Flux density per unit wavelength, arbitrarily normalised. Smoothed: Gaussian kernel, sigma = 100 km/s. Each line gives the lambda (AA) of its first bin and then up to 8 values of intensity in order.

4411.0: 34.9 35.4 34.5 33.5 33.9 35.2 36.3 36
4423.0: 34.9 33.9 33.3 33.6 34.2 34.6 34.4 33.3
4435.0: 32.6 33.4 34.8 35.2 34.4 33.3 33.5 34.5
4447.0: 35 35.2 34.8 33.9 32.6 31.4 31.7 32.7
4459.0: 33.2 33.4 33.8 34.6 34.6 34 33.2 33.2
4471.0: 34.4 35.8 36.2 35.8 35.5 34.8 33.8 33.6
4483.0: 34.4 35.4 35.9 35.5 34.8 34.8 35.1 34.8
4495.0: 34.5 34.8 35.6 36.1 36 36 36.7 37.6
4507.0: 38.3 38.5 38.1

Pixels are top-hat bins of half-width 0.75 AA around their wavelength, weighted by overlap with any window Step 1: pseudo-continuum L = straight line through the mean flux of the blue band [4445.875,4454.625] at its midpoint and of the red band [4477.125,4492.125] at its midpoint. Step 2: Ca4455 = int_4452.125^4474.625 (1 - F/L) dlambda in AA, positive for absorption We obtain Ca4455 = 0.5 AA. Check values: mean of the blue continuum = 34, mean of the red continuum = 34.8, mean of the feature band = 33.6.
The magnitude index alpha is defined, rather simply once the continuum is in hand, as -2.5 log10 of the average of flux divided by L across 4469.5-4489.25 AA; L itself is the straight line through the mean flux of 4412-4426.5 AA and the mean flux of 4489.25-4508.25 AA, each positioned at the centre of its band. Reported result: 0.02 mag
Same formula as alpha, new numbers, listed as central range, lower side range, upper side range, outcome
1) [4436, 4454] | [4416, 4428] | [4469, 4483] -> 0.02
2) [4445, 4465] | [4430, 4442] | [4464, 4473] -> 0.02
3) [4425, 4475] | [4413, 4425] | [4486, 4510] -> 0.04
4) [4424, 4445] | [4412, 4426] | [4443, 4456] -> 0.01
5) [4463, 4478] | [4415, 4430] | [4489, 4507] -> 0.02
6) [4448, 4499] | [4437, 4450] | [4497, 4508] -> 0.04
